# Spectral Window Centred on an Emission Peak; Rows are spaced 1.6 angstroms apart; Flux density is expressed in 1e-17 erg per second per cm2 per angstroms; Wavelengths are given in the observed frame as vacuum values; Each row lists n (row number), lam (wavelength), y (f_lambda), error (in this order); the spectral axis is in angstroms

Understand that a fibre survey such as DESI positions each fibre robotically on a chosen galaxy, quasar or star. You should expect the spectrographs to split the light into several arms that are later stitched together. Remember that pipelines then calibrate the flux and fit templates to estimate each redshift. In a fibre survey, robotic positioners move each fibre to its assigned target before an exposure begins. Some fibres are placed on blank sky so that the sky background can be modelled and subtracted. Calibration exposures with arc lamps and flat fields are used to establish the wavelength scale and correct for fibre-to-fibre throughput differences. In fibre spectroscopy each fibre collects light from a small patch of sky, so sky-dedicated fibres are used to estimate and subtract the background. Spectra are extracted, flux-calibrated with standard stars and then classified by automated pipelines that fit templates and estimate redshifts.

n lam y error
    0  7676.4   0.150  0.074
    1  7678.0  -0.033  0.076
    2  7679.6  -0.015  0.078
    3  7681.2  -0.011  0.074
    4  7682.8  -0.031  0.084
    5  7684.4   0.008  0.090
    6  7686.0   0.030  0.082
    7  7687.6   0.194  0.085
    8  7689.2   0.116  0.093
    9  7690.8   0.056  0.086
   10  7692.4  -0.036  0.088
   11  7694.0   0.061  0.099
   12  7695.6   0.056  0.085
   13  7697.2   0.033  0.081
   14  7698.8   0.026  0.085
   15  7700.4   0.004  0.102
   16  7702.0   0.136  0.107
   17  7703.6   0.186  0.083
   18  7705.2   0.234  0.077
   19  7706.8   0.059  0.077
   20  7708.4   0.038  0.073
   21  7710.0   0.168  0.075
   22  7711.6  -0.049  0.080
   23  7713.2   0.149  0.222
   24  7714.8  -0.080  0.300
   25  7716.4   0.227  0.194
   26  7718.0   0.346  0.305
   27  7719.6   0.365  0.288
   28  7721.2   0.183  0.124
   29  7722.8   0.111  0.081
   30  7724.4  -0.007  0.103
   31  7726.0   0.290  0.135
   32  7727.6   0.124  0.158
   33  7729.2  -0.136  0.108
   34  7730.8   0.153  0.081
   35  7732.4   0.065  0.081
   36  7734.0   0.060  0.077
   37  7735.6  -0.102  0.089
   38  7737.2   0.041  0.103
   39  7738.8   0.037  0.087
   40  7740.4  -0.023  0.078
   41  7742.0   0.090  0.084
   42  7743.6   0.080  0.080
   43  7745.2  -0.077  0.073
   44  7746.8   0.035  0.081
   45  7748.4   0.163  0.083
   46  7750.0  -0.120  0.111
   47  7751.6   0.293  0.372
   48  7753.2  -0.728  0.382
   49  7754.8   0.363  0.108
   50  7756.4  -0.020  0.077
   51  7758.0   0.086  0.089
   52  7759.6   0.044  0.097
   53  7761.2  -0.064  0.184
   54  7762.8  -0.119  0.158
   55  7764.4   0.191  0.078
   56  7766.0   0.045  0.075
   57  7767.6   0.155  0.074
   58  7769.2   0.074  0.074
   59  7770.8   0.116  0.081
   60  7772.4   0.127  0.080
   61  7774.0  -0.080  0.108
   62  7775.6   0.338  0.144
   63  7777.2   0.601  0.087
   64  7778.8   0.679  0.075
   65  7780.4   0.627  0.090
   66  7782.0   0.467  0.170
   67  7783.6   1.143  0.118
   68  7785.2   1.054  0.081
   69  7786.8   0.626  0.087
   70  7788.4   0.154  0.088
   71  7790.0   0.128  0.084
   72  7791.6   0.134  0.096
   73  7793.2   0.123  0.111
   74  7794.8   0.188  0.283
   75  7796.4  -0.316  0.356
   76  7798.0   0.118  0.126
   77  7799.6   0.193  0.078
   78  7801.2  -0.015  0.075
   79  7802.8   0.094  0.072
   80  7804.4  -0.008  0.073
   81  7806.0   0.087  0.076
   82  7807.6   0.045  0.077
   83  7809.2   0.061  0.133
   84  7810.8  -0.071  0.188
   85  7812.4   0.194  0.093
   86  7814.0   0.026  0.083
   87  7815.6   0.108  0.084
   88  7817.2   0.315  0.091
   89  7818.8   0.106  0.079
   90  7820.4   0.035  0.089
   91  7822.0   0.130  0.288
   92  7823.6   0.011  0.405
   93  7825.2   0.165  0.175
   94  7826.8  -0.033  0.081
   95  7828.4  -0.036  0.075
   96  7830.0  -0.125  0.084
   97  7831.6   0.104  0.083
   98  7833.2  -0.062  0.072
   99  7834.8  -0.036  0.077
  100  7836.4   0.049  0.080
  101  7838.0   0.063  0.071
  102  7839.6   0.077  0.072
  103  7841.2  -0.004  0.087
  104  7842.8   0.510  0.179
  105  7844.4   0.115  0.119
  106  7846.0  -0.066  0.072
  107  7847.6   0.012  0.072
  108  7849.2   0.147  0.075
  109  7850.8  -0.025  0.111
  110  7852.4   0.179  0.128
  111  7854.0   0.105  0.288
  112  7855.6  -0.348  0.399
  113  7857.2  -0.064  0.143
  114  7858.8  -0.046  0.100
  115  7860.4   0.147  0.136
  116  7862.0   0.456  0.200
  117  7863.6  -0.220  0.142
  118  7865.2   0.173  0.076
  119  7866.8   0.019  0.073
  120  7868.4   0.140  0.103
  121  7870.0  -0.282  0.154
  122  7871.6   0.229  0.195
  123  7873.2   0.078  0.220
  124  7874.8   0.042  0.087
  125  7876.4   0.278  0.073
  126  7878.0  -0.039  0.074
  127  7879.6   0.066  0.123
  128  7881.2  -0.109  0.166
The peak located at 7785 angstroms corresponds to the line [O II]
